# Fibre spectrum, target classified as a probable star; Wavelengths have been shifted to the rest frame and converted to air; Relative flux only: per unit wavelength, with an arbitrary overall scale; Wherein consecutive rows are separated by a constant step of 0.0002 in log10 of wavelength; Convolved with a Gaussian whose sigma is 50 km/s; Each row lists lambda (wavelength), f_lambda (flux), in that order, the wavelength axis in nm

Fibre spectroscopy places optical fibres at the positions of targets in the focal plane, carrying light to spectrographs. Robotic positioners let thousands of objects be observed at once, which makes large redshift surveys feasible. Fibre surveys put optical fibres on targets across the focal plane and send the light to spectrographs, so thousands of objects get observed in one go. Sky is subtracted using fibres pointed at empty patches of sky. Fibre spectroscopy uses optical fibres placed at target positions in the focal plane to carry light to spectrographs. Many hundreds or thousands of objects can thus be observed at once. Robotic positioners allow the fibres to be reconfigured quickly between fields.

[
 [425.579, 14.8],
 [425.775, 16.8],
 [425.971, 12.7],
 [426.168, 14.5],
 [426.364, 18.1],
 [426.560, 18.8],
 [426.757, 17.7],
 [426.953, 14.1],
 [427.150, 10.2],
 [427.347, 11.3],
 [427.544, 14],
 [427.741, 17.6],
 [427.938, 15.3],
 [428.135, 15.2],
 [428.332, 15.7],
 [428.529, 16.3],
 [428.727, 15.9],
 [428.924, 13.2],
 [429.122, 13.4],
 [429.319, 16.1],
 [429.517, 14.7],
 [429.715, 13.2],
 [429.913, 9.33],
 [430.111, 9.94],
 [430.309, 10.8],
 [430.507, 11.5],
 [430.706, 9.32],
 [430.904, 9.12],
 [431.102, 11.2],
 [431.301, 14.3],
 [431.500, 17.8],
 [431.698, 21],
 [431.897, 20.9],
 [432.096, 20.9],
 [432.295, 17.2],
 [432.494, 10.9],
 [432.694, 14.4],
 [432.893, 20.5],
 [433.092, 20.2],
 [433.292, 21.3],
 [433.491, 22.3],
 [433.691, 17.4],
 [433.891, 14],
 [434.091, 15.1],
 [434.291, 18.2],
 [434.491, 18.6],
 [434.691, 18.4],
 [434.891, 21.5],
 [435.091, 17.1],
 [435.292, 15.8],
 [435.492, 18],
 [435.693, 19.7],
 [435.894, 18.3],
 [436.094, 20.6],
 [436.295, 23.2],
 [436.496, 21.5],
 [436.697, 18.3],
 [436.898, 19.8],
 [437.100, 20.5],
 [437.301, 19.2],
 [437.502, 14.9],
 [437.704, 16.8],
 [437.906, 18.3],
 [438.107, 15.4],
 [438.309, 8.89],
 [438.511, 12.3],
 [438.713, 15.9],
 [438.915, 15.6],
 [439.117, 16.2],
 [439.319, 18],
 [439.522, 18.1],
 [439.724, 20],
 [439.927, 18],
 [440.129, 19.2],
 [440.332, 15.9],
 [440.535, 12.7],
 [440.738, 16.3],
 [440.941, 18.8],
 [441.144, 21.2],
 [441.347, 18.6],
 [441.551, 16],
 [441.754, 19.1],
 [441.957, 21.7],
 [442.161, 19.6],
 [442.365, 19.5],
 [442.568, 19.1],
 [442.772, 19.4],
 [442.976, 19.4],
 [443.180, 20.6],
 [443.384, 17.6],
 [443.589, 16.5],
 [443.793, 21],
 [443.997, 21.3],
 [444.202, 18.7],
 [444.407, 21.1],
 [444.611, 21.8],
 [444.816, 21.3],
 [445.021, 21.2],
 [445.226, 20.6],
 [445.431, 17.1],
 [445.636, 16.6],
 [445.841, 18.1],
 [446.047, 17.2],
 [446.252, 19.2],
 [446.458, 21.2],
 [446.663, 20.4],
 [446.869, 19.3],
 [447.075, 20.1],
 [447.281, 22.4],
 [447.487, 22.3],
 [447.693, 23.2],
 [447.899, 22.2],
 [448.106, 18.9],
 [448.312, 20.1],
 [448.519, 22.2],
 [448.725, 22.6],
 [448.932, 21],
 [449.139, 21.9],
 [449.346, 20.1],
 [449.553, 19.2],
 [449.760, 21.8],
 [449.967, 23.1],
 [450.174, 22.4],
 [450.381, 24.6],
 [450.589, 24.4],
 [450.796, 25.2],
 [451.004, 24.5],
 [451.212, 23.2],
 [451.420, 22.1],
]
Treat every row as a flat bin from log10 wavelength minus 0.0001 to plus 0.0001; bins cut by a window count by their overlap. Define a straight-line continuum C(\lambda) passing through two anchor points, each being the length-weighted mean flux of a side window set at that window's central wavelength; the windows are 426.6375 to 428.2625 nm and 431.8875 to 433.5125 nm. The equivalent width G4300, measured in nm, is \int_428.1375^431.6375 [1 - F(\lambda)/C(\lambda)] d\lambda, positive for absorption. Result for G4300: 0.66 nm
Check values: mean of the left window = 14.5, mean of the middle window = 13.2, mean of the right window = 18.4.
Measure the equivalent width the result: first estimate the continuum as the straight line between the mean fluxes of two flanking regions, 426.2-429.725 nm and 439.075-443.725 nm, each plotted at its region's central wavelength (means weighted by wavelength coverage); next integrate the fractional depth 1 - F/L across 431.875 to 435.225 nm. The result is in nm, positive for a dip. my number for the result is -0.33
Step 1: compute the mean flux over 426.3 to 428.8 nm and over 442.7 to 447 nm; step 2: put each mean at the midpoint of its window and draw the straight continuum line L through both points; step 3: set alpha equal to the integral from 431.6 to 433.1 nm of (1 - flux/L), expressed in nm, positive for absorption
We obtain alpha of -0.15 nm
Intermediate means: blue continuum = 15.4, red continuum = 19.5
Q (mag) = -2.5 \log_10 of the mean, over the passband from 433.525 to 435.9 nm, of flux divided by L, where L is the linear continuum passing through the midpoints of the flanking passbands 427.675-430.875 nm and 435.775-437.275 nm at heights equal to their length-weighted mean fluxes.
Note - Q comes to 0.05 mag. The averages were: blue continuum 13.5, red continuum 20.3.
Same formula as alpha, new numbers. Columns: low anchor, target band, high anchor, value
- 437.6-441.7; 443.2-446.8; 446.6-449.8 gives -0.015 nm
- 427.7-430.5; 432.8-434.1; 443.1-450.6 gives -0.286 nm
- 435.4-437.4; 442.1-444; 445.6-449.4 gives 0.093 nm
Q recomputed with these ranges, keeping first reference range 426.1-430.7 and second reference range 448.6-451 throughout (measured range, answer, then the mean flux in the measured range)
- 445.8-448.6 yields 0.05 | 20.5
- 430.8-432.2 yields -0.07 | 16.4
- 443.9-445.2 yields -0.02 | 20.9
